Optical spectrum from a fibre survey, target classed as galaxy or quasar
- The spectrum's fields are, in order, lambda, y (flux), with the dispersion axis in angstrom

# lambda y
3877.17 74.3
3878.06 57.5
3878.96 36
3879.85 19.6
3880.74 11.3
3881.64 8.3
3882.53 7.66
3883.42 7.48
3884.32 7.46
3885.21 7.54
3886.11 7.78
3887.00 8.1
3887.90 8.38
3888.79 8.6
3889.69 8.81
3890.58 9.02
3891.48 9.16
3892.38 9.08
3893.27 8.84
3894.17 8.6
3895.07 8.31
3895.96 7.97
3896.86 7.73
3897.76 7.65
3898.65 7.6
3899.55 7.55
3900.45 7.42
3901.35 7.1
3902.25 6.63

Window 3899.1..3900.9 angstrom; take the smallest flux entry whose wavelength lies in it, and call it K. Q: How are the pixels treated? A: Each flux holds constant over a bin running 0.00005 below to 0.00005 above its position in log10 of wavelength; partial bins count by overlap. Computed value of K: 7.42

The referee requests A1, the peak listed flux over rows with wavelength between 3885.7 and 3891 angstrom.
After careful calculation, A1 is 9.02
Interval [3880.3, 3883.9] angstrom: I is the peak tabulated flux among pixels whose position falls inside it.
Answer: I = 11.3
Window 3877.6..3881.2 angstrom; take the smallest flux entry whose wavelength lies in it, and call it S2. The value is 11.3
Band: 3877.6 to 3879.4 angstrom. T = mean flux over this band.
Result 46.9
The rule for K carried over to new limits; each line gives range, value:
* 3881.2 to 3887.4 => 7.46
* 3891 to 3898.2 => 7.65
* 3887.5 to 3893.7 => 8.38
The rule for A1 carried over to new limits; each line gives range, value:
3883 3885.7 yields 7.54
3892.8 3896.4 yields 8.84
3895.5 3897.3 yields 7.97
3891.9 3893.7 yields 9.08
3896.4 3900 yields 7.73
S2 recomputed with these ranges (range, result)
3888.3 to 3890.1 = 8.6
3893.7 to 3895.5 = 8.31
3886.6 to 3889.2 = 8.1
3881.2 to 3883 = 7.66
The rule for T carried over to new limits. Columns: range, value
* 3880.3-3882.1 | 9.76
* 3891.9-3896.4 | 8.57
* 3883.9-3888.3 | 7.85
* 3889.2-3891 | 8.91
